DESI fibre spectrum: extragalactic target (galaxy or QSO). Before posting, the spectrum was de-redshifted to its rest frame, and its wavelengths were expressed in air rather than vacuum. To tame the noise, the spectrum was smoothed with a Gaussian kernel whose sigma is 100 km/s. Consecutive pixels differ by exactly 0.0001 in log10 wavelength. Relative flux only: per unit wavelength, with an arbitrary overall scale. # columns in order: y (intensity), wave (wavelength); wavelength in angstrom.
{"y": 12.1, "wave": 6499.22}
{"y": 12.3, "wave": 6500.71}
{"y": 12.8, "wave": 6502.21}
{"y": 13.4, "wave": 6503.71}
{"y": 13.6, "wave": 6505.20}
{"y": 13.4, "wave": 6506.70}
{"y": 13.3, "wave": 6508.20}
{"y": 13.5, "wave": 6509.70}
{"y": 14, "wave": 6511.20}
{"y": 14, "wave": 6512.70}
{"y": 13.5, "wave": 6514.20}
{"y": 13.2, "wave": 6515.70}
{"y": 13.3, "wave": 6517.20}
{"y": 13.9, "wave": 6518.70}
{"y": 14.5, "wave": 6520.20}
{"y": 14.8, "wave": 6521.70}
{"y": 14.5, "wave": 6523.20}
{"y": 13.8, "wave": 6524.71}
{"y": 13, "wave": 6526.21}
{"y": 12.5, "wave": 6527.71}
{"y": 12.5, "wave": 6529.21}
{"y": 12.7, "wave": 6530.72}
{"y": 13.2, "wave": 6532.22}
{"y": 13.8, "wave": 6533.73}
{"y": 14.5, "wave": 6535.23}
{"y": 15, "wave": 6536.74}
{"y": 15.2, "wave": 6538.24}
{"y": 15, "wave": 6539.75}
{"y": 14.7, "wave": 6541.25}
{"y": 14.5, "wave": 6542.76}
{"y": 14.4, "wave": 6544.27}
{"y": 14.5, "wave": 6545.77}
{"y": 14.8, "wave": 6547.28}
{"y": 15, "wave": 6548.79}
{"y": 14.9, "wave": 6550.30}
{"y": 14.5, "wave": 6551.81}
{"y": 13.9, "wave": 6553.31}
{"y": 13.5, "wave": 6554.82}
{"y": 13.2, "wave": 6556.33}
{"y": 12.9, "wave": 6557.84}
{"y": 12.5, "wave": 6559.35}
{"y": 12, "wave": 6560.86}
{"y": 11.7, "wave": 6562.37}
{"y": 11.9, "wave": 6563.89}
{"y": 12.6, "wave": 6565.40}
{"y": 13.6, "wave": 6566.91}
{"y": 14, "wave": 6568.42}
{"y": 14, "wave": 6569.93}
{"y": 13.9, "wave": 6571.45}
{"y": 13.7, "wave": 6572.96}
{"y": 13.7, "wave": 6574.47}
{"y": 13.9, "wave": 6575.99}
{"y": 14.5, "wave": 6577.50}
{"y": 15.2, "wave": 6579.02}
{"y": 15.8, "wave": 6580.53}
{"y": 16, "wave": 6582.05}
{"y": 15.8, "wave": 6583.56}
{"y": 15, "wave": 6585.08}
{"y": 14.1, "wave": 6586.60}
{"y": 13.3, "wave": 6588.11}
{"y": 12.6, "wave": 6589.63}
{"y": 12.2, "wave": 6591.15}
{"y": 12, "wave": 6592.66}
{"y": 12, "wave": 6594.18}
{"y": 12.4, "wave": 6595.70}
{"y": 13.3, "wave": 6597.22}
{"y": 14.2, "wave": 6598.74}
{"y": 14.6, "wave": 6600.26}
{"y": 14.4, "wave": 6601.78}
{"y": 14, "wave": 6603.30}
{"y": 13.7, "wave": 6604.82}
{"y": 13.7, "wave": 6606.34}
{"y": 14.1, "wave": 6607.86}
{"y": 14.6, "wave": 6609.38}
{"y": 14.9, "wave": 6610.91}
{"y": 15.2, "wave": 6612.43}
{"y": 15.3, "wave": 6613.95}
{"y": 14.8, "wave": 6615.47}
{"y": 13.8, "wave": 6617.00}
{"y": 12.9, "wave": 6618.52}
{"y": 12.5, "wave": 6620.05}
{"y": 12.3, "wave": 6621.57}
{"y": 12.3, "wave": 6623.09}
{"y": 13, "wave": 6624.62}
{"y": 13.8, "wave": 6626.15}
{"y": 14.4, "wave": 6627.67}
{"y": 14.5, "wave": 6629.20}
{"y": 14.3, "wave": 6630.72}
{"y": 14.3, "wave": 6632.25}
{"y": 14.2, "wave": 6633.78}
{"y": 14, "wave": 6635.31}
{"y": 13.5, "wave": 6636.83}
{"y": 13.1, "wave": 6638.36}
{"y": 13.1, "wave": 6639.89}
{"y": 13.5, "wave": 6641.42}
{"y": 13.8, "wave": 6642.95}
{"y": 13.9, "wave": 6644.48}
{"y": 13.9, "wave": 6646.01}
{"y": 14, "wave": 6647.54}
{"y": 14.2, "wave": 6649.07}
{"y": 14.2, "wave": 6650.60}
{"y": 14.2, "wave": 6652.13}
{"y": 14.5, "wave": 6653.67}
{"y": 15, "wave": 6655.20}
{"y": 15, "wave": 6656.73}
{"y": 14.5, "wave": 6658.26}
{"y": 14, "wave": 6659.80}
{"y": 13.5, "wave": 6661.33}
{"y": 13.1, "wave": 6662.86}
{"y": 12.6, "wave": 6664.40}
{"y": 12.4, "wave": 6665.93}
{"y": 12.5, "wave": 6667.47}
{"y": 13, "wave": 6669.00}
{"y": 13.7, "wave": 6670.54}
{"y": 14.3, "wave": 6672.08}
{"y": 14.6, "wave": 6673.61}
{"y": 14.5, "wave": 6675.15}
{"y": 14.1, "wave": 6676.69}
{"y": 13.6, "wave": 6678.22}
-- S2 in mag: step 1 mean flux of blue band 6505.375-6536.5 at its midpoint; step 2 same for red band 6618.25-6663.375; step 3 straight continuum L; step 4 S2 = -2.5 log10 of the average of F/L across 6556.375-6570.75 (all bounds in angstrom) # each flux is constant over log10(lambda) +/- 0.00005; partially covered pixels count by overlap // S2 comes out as 0.07 mag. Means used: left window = 13.6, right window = 13.8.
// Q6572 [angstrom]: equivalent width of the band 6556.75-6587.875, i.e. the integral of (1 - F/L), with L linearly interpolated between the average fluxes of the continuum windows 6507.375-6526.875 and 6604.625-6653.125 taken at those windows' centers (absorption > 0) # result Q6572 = 0.0 angstrom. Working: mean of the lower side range 13.8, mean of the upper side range 13.9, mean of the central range 13.8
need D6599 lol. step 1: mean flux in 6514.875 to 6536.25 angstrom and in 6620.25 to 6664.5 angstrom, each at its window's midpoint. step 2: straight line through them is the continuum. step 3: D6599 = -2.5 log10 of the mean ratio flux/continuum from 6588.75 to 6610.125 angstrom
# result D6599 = 0.03 mag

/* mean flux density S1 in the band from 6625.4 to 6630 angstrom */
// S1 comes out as 14.3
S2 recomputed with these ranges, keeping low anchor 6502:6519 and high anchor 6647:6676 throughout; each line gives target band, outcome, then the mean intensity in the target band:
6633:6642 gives 0.02 mag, 13.6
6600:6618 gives -0.05 mag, 14.4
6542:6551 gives -0.08 mag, 14.7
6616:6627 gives 0.06 mag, 13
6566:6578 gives -0.02 mag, 13.9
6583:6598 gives 0.04 mag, 13.2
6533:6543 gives -0.09 mag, 14.7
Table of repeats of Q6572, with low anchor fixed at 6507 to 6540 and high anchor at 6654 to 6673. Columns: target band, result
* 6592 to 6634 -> -0.2 angstrom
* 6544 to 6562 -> 0.0 angstrom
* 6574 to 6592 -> -0.8 angstrom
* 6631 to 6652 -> -0.2 angstrom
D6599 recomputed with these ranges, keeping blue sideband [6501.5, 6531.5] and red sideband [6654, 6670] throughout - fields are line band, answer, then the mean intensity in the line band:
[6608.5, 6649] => -0.02 mag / 13.8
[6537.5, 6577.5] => -0.02 mag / 13.8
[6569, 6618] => -0.04 mag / 14.1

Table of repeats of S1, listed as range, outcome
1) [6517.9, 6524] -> 14.4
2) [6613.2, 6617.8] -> 14.6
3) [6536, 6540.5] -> 15.1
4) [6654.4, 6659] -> 14.9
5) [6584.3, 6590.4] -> 13.7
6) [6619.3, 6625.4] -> 12.5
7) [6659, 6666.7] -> 13.1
